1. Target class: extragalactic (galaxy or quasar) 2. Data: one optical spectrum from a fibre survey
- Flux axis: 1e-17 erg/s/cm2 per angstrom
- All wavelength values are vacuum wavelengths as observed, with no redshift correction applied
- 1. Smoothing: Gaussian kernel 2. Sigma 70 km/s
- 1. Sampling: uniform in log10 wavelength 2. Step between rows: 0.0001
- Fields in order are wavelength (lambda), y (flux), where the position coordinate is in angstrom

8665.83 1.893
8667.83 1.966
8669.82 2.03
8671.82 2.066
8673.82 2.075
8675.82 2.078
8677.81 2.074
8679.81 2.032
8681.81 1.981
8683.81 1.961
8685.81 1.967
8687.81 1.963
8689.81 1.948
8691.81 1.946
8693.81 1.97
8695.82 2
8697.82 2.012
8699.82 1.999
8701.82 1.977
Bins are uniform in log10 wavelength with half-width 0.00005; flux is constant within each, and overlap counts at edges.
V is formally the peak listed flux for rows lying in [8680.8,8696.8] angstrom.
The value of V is 2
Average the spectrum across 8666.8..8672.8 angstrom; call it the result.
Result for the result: 2.02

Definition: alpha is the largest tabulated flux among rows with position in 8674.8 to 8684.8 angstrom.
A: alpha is 2.078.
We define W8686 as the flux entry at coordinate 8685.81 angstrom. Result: 1.967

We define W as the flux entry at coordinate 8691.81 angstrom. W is 1.946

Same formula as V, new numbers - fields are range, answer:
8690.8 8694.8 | 1.97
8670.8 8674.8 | 2.075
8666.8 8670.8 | 2.03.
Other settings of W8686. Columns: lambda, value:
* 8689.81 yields 1.948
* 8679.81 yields 2.032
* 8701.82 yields 1.977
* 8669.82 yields 2.03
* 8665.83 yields 1.893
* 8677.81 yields 2.074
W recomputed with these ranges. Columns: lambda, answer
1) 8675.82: 2.078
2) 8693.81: 1.97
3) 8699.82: 1.999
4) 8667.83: 1.966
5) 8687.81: 1.963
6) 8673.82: 2.075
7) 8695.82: 2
